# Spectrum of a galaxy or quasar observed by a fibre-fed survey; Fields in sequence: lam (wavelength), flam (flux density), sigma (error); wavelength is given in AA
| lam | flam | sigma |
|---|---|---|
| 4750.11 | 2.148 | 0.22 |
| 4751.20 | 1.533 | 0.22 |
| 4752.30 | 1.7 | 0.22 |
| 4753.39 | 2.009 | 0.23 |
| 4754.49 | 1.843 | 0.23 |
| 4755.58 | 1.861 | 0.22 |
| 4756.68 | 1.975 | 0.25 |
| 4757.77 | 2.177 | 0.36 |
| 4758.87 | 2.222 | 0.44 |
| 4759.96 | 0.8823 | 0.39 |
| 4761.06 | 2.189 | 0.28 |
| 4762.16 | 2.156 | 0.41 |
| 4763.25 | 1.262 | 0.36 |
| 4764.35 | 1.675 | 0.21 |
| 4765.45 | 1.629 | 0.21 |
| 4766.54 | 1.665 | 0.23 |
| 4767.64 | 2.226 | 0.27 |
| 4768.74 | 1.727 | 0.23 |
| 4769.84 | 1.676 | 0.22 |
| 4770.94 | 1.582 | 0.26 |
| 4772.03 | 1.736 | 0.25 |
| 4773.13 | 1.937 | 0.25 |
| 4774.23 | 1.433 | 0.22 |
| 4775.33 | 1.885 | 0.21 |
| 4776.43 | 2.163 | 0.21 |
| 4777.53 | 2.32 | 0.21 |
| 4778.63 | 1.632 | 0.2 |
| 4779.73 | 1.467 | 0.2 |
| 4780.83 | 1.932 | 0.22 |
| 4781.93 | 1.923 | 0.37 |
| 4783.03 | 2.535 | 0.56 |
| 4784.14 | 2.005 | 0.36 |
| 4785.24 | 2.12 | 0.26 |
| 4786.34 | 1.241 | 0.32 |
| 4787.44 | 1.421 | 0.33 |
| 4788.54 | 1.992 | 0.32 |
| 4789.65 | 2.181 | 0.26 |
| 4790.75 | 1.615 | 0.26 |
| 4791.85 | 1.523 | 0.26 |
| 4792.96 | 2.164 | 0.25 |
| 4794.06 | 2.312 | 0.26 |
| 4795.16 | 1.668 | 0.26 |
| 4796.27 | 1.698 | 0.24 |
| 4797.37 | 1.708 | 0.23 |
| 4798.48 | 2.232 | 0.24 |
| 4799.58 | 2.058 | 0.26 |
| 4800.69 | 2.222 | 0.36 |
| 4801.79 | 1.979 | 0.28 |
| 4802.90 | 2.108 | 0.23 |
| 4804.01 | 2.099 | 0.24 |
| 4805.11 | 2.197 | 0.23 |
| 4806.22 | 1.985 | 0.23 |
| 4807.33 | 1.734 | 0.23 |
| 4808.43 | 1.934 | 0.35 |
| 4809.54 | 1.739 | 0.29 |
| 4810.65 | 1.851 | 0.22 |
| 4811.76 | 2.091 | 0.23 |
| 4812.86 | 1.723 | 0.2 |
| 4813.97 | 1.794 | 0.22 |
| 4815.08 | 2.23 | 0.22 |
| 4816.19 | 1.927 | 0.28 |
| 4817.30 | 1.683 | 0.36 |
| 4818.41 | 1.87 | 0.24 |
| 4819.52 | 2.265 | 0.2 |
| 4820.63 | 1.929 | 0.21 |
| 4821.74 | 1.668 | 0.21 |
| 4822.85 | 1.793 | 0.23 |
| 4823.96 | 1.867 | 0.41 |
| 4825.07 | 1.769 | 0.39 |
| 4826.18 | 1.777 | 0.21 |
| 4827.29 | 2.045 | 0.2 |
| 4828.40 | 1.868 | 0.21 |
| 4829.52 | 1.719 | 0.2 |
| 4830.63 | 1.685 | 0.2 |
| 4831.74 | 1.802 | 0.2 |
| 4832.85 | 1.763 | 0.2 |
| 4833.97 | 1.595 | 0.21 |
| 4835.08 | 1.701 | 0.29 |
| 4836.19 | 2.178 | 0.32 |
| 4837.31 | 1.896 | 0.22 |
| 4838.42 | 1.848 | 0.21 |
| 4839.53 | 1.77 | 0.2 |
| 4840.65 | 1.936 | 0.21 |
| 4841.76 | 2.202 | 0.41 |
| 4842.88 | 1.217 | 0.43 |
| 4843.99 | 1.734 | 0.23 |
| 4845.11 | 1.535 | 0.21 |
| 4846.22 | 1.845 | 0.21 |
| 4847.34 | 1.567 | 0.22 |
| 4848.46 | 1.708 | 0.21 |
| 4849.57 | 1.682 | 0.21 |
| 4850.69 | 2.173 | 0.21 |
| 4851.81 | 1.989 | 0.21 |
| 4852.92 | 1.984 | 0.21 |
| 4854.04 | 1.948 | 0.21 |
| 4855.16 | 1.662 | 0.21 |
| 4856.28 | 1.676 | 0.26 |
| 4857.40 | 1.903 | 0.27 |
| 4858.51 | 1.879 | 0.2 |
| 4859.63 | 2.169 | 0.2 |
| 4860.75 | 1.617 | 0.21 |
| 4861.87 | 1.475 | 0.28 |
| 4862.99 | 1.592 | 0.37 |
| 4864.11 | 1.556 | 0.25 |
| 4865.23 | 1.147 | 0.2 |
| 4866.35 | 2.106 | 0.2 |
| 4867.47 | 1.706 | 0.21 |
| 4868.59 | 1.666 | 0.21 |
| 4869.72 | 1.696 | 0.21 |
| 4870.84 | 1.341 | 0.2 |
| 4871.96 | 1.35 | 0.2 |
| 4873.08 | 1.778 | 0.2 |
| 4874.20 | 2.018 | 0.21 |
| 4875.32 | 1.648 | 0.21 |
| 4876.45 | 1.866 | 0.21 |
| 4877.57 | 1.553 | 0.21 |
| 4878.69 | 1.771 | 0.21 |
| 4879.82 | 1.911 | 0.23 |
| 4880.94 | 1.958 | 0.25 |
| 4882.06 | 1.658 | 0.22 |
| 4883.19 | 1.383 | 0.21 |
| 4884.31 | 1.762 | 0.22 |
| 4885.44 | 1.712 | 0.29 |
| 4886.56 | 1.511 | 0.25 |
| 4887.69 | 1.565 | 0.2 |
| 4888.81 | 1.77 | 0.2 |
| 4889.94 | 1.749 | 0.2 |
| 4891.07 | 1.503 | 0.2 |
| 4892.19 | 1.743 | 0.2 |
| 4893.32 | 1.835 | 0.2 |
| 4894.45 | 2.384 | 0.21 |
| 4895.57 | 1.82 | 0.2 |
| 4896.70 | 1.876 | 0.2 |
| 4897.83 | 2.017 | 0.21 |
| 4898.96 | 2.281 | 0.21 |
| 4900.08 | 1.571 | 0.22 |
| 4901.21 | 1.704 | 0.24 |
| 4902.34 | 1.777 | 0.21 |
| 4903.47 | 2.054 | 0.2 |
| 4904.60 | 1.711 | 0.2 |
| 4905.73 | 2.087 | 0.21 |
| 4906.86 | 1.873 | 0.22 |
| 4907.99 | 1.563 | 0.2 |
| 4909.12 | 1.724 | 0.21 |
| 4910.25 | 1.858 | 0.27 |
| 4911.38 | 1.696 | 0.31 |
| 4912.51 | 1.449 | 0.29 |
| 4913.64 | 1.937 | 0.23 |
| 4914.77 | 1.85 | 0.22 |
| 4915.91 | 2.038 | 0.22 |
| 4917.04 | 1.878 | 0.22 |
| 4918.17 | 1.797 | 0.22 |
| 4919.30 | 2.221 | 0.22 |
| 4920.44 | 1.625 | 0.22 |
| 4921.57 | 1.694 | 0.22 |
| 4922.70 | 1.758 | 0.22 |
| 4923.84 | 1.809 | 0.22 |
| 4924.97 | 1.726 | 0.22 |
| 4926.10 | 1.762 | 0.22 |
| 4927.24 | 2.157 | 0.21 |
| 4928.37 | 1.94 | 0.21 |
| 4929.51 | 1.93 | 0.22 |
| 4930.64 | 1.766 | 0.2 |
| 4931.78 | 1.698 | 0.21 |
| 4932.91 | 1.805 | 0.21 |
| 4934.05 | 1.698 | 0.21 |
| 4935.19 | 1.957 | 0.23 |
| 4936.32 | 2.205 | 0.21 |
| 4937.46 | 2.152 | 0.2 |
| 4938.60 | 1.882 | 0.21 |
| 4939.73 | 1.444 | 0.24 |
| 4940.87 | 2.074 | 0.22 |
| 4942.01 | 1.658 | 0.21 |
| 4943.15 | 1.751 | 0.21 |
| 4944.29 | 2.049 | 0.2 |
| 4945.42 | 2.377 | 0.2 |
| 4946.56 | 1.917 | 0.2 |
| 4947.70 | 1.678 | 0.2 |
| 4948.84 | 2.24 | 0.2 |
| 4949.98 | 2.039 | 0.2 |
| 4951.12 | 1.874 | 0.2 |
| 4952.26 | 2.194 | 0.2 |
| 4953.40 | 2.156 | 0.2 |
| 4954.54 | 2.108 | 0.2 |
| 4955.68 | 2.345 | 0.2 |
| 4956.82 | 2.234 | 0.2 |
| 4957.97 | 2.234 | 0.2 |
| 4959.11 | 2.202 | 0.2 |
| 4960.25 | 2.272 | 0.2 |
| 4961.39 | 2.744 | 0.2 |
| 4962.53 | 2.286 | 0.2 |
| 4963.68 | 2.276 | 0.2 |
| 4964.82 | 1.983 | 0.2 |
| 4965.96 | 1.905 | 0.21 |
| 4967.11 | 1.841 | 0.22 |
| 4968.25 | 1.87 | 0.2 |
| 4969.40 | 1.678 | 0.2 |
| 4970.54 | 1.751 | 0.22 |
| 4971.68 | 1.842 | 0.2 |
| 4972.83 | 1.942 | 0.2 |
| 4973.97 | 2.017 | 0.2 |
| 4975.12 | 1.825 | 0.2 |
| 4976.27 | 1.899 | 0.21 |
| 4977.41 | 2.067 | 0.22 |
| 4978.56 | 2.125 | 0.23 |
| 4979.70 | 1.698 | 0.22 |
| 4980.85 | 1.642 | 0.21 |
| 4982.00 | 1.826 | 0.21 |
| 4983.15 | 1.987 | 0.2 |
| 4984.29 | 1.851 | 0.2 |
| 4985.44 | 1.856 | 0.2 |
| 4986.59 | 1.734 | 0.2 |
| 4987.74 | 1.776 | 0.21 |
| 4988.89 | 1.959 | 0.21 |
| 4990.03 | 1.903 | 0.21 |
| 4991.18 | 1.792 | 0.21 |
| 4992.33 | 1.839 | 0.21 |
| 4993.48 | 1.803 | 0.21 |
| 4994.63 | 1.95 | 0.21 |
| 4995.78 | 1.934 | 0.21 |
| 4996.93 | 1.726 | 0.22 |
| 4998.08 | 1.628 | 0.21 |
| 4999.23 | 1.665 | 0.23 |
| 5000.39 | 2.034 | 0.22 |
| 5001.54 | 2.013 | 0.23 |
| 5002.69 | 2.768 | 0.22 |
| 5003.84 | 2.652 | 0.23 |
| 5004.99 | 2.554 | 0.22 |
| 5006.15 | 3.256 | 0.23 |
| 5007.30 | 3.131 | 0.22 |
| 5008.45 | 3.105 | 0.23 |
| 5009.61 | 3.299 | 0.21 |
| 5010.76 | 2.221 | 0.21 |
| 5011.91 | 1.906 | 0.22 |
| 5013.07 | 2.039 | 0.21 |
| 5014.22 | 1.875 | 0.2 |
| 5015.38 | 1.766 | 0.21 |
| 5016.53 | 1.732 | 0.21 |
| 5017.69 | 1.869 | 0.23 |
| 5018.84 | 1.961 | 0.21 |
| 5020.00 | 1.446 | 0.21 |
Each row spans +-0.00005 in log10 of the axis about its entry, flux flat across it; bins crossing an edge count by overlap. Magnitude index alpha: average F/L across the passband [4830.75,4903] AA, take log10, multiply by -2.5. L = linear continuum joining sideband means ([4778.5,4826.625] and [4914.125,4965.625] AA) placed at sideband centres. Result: 0.11 mag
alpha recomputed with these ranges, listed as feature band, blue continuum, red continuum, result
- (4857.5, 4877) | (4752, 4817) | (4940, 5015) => 0.164 mag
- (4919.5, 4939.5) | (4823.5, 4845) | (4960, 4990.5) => 0.024 mag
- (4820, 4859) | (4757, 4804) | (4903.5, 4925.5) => 0.019 mag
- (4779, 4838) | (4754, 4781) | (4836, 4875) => -0.064 mag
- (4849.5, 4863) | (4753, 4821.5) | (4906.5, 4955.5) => 0.027 mag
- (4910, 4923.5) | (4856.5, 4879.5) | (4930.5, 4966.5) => 0.052 mag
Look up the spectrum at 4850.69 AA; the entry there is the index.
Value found 2.173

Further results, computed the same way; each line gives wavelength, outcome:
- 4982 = 1.826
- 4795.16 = 1.668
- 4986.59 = 1.734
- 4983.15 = 1.987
